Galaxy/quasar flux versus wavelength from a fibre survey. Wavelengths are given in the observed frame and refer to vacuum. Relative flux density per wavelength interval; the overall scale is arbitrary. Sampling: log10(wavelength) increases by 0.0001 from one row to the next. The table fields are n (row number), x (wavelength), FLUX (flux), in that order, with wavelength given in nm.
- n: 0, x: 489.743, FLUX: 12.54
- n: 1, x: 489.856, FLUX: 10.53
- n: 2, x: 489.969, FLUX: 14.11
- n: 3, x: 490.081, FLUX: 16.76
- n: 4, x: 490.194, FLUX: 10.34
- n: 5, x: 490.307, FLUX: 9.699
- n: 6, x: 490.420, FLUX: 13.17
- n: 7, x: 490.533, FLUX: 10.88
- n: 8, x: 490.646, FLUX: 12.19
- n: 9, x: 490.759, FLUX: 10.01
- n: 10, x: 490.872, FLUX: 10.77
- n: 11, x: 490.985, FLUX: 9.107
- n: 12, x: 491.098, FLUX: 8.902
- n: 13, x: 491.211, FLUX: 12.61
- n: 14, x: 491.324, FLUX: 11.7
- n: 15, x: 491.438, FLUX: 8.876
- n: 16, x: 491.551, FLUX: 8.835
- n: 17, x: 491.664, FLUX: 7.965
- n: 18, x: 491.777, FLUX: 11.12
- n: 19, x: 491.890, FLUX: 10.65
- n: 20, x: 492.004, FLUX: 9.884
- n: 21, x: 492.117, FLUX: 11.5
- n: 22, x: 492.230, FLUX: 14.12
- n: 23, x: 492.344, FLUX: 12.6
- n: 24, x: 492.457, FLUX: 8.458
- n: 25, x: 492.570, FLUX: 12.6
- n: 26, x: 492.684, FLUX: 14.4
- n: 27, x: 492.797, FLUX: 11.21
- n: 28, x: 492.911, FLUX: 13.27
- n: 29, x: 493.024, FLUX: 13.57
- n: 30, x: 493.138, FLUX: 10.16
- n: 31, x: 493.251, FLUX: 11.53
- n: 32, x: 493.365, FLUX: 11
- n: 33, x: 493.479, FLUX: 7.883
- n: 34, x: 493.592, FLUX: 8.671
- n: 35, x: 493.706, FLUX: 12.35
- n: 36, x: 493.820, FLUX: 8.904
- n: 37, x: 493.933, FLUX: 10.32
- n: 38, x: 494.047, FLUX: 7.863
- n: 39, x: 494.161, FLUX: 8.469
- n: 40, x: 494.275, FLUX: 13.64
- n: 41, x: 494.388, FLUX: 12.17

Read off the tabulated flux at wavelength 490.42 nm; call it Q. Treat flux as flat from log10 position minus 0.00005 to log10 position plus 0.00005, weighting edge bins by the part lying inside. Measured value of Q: 13.17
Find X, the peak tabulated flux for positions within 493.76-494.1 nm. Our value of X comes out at 10.32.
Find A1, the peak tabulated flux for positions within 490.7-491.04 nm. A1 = 10.77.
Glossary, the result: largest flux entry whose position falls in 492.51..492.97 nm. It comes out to 14.4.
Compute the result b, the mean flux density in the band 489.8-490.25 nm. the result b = 13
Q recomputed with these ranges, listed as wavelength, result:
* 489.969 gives 14.11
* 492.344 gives 12.6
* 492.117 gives 11.5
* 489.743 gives 12.54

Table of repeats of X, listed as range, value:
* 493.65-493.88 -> 12.35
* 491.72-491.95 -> 11.12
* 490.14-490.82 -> 13.17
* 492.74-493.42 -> 13.57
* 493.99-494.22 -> 8.469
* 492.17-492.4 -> 14.12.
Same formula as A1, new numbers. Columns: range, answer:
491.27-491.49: 11.7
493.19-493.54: 11.53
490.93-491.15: 9.107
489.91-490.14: 16.76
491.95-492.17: 11.5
